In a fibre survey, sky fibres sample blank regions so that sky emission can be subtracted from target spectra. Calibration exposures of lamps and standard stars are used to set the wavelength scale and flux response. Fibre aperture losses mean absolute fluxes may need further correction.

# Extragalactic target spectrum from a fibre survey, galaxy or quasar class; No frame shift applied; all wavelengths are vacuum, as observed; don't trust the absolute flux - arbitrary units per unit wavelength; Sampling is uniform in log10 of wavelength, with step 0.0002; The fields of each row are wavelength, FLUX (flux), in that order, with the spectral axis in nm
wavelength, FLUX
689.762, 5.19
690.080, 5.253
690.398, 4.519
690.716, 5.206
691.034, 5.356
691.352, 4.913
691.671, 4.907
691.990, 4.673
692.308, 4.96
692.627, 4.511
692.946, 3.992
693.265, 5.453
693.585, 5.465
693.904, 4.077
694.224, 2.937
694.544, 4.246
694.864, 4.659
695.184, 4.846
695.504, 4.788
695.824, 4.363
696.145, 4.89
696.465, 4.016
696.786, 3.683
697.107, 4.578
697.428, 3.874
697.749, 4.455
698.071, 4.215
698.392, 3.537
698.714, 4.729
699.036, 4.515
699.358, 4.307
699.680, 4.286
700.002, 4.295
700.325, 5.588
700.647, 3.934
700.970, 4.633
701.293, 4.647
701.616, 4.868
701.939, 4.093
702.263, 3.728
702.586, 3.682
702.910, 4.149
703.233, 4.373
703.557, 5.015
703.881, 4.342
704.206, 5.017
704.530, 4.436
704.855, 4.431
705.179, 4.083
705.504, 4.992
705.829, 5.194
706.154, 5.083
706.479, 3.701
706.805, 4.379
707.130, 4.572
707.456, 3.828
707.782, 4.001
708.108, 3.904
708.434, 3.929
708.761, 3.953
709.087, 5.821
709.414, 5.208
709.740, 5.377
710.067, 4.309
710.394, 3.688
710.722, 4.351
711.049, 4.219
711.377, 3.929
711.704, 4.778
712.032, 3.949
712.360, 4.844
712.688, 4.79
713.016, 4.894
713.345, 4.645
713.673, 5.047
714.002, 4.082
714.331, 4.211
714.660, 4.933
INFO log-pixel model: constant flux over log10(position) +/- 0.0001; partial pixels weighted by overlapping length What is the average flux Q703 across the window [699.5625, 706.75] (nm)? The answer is 4.48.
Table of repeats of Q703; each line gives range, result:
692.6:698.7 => 4.35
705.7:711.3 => 4.43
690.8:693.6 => 4.89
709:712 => 4.57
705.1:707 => 4.59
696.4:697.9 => 4.13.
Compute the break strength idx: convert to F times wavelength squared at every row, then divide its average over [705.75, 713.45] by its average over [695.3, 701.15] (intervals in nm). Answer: 1.05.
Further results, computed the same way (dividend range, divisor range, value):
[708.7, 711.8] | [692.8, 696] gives 1.07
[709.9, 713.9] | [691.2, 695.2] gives 1.03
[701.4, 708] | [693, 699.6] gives 1.03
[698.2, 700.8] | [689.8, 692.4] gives 0.90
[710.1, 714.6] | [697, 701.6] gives 1.04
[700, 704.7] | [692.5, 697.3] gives 1.03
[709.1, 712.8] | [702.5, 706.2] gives 1.01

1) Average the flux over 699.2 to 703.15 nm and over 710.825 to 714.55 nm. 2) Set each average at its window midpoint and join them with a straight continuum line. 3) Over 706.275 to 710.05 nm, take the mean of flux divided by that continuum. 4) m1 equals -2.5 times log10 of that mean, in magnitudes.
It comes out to 0.003 mag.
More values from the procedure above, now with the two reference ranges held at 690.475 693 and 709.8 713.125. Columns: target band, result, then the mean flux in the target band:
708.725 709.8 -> -0.17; 5.2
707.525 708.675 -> 0.14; 3.93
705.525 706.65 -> -0.04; 4.7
